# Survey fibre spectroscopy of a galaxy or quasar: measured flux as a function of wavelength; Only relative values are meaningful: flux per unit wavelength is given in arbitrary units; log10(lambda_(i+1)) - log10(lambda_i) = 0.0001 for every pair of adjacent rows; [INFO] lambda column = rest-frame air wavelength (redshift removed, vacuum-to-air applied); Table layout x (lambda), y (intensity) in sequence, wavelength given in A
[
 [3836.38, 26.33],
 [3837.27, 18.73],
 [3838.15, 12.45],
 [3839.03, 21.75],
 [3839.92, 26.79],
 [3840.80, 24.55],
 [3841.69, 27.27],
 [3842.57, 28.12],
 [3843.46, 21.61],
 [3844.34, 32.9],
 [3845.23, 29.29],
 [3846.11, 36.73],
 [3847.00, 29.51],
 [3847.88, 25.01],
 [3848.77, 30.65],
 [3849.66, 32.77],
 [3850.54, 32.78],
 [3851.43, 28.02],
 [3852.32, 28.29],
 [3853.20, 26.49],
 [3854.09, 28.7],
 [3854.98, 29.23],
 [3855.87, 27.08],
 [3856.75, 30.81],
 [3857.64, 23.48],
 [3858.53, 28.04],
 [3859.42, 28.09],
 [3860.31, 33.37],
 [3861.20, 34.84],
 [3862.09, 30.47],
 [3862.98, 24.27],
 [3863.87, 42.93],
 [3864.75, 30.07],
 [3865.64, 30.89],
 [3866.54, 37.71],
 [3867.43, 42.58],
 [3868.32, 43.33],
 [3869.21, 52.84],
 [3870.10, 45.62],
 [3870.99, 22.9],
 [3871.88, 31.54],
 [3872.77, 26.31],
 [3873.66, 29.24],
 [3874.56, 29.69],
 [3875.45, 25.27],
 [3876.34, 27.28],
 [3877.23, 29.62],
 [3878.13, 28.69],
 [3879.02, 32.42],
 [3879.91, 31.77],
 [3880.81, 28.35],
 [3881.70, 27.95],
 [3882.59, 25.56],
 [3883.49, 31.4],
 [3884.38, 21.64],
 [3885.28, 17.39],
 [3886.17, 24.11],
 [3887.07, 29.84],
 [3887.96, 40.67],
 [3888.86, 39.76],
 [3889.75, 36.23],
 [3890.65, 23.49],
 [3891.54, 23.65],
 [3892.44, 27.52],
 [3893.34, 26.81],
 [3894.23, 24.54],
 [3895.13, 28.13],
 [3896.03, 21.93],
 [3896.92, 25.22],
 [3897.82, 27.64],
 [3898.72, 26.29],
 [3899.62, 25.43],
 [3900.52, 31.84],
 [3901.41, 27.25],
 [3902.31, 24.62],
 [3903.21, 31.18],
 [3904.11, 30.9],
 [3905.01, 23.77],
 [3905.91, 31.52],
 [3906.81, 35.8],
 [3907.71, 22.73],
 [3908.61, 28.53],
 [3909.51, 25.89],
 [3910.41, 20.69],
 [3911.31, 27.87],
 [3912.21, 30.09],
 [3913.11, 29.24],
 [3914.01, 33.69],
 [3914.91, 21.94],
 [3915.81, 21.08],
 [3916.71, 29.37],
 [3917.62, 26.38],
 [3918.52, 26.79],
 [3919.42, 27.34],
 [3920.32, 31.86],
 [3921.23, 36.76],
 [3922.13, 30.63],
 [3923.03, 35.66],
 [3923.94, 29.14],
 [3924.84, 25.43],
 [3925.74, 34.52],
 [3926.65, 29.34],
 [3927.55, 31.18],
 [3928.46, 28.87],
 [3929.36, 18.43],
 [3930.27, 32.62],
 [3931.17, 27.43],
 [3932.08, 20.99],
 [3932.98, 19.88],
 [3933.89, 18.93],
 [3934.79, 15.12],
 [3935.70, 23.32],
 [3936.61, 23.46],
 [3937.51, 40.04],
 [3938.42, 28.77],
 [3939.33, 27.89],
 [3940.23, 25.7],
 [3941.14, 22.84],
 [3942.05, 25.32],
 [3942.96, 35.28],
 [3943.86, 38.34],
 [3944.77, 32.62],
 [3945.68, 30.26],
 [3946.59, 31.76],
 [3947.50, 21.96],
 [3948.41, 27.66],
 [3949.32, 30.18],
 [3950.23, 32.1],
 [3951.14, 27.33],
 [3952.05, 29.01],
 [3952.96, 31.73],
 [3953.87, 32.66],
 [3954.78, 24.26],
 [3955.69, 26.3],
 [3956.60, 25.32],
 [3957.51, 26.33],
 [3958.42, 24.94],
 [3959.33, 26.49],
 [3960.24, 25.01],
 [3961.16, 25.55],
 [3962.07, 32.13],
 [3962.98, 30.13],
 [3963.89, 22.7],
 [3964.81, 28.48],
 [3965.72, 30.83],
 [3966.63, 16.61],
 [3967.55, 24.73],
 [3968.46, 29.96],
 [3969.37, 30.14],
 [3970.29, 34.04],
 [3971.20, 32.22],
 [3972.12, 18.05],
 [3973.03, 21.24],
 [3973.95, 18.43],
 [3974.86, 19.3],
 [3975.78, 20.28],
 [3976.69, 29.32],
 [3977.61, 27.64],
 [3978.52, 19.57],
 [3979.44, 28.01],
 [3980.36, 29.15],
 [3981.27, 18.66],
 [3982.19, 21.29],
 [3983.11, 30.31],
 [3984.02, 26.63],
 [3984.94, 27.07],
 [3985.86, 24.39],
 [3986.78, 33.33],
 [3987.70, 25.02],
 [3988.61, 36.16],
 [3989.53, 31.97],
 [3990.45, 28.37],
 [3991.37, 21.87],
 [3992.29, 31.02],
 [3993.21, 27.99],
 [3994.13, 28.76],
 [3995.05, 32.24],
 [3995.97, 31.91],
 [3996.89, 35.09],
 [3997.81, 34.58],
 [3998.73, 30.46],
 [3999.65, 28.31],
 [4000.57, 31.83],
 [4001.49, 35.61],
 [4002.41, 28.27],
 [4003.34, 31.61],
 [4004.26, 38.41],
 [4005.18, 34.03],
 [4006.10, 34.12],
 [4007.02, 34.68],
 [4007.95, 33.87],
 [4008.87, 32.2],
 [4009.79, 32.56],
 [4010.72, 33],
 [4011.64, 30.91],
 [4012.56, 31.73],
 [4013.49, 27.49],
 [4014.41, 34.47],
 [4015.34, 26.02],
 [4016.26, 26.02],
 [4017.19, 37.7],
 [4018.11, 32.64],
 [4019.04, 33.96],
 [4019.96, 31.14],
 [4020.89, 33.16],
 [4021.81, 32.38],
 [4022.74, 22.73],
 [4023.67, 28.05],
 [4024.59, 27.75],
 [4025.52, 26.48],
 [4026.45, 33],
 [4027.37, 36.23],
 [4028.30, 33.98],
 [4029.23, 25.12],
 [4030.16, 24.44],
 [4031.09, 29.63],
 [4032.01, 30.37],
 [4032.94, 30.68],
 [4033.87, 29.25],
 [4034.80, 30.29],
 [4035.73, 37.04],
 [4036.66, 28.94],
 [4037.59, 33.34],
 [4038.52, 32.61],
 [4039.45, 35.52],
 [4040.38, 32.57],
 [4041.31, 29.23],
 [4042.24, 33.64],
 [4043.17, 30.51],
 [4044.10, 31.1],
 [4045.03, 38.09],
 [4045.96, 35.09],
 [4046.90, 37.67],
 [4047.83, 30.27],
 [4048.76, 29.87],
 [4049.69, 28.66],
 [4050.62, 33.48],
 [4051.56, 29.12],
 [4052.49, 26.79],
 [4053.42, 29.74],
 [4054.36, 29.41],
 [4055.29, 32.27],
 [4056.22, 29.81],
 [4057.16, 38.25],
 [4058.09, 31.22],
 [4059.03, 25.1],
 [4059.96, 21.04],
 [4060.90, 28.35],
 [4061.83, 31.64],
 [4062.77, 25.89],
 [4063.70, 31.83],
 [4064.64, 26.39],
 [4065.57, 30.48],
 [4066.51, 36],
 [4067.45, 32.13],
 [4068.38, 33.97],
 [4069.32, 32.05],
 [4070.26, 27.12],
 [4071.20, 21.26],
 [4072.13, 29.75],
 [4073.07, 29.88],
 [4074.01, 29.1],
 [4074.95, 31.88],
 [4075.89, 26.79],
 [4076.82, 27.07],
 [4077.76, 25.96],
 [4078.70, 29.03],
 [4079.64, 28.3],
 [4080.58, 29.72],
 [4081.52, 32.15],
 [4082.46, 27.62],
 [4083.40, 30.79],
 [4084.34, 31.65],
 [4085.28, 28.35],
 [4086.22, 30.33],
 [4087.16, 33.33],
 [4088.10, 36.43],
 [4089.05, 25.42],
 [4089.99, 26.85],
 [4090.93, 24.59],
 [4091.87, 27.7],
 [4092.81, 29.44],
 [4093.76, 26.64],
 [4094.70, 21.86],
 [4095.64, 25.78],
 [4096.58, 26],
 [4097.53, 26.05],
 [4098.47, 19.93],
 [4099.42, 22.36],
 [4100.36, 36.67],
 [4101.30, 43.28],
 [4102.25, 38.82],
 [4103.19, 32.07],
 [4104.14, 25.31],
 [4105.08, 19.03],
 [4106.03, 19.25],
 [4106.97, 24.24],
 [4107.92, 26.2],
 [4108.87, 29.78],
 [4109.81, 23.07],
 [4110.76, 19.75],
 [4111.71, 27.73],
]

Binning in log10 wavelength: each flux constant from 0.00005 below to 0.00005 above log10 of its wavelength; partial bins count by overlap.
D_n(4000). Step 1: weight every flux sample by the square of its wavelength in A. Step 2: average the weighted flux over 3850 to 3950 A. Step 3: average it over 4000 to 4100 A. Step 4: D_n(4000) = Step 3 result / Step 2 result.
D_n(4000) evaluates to 1.1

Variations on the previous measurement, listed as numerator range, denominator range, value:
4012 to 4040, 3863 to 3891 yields 1.04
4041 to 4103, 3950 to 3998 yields 1.15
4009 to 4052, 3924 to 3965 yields 1.19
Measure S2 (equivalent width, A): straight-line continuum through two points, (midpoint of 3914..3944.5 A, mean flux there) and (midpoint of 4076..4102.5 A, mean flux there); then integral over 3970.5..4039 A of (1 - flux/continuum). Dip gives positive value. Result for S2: -3.1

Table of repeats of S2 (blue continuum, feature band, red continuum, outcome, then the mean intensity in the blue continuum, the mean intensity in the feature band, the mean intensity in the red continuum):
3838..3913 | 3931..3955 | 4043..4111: 1.28 A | 29.2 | 27.6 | 29.1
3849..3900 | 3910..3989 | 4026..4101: 7.21 A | 30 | 27.2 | 29.9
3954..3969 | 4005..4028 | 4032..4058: -1.08 A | 26.4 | 31.4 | 31.9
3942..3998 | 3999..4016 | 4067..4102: -2.40 A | 27.7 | 32.1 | 28.9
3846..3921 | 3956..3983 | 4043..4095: 3.75 A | 29.4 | 25.5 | 29.8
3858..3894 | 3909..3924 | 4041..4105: 1.11 A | 31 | 28.5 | 29.7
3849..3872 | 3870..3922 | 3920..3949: 3.86 A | 32.6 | 28.2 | 28.2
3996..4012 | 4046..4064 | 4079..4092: 0.41 A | 32.9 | 30.1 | 29.6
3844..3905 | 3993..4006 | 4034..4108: -1.07 A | 30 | 32.2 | 29.7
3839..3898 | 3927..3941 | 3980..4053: 2.21 A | 29.8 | 25.5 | 30.8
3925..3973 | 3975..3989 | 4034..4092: 1.01 A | 27.4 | 26.3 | 30.3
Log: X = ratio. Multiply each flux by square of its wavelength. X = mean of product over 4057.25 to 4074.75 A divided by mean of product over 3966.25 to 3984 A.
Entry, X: 1.2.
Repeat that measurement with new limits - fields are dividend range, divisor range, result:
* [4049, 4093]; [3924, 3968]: 1.15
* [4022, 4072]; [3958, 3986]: 1.24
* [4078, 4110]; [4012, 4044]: 0.94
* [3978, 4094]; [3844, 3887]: 1.08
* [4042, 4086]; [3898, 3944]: 1.17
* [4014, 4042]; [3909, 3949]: 1.17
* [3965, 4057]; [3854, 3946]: 1.09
